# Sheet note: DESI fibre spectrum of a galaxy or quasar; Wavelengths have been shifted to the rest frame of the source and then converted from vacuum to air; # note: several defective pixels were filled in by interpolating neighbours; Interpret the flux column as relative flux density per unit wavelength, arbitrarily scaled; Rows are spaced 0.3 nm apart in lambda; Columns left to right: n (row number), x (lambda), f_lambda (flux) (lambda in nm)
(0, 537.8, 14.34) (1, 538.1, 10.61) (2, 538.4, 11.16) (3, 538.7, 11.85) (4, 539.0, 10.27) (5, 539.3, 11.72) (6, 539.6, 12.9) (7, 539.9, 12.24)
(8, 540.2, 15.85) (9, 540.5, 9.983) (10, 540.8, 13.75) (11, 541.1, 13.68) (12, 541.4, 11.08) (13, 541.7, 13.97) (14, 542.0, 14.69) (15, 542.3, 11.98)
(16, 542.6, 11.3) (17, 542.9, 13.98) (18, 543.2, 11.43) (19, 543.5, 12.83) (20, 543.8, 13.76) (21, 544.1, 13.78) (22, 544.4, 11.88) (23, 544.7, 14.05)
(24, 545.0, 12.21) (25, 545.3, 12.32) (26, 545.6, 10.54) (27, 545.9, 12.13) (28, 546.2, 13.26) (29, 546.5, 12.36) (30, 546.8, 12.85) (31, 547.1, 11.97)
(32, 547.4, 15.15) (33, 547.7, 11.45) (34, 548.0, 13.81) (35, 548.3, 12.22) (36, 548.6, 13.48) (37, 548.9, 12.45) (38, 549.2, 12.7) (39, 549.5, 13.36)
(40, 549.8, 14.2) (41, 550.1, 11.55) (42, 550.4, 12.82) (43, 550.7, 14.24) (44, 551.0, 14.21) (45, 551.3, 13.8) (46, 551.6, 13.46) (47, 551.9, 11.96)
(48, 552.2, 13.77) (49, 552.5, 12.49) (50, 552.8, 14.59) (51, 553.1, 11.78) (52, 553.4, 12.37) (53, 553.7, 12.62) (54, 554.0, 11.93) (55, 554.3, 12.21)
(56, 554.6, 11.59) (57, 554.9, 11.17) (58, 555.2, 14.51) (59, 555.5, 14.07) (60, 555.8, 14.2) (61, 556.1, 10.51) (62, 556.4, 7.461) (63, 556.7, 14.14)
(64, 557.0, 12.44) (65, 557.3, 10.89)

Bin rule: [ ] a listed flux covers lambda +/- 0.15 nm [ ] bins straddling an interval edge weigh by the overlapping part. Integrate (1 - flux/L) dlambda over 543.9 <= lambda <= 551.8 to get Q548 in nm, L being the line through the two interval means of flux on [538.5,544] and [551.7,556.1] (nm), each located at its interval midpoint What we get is -0.16 nm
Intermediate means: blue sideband 12.6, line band 12.9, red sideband 12.7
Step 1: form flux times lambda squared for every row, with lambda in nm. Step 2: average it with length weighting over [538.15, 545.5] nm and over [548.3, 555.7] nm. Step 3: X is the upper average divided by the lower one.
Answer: 1.07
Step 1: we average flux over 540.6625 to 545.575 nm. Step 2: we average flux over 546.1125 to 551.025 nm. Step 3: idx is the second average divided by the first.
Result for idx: 1.01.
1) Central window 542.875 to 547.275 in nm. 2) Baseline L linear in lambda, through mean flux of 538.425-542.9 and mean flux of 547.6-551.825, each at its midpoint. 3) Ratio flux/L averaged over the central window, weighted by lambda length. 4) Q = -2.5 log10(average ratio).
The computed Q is 0.02 mag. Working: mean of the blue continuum 12.5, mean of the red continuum 13.1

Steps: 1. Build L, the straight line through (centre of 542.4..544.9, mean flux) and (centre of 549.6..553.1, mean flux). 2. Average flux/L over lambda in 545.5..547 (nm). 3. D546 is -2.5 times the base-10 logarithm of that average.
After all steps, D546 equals 0.06 mag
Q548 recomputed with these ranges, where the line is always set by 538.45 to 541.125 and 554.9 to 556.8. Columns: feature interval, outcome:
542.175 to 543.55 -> 0.01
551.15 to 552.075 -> -0.06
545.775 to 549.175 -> -0.13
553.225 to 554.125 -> 0.00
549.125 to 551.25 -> -0.17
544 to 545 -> -0.06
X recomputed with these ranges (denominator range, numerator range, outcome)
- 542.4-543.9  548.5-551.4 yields 1.08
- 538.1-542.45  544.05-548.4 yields 1.04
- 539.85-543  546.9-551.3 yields 1.04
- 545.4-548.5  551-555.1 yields 1.03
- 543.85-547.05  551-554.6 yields 1.05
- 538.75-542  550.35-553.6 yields 1.09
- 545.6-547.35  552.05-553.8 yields 1.06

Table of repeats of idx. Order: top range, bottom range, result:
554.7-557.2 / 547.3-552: 0.93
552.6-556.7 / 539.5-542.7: 0.96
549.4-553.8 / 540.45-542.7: 1.04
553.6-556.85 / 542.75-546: 0.97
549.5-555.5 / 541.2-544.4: 1.01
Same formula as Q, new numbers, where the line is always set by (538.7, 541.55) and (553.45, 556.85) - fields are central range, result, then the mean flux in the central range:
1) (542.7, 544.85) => -0.063 mag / 13.1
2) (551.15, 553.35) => -0.072 mag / 13.1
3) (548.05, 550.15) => -0.059 mag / 13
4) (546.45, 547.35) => -0.035 mag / 12.7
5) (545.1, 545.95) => 0.061 mag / 11.6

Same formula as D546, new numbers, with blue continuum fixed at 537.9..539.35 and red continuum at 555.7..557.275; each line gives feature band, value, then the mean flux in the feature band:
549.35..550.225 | -0.145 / 13.1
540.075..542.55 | -0.158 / 13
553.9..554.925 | -0.021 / 11.8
